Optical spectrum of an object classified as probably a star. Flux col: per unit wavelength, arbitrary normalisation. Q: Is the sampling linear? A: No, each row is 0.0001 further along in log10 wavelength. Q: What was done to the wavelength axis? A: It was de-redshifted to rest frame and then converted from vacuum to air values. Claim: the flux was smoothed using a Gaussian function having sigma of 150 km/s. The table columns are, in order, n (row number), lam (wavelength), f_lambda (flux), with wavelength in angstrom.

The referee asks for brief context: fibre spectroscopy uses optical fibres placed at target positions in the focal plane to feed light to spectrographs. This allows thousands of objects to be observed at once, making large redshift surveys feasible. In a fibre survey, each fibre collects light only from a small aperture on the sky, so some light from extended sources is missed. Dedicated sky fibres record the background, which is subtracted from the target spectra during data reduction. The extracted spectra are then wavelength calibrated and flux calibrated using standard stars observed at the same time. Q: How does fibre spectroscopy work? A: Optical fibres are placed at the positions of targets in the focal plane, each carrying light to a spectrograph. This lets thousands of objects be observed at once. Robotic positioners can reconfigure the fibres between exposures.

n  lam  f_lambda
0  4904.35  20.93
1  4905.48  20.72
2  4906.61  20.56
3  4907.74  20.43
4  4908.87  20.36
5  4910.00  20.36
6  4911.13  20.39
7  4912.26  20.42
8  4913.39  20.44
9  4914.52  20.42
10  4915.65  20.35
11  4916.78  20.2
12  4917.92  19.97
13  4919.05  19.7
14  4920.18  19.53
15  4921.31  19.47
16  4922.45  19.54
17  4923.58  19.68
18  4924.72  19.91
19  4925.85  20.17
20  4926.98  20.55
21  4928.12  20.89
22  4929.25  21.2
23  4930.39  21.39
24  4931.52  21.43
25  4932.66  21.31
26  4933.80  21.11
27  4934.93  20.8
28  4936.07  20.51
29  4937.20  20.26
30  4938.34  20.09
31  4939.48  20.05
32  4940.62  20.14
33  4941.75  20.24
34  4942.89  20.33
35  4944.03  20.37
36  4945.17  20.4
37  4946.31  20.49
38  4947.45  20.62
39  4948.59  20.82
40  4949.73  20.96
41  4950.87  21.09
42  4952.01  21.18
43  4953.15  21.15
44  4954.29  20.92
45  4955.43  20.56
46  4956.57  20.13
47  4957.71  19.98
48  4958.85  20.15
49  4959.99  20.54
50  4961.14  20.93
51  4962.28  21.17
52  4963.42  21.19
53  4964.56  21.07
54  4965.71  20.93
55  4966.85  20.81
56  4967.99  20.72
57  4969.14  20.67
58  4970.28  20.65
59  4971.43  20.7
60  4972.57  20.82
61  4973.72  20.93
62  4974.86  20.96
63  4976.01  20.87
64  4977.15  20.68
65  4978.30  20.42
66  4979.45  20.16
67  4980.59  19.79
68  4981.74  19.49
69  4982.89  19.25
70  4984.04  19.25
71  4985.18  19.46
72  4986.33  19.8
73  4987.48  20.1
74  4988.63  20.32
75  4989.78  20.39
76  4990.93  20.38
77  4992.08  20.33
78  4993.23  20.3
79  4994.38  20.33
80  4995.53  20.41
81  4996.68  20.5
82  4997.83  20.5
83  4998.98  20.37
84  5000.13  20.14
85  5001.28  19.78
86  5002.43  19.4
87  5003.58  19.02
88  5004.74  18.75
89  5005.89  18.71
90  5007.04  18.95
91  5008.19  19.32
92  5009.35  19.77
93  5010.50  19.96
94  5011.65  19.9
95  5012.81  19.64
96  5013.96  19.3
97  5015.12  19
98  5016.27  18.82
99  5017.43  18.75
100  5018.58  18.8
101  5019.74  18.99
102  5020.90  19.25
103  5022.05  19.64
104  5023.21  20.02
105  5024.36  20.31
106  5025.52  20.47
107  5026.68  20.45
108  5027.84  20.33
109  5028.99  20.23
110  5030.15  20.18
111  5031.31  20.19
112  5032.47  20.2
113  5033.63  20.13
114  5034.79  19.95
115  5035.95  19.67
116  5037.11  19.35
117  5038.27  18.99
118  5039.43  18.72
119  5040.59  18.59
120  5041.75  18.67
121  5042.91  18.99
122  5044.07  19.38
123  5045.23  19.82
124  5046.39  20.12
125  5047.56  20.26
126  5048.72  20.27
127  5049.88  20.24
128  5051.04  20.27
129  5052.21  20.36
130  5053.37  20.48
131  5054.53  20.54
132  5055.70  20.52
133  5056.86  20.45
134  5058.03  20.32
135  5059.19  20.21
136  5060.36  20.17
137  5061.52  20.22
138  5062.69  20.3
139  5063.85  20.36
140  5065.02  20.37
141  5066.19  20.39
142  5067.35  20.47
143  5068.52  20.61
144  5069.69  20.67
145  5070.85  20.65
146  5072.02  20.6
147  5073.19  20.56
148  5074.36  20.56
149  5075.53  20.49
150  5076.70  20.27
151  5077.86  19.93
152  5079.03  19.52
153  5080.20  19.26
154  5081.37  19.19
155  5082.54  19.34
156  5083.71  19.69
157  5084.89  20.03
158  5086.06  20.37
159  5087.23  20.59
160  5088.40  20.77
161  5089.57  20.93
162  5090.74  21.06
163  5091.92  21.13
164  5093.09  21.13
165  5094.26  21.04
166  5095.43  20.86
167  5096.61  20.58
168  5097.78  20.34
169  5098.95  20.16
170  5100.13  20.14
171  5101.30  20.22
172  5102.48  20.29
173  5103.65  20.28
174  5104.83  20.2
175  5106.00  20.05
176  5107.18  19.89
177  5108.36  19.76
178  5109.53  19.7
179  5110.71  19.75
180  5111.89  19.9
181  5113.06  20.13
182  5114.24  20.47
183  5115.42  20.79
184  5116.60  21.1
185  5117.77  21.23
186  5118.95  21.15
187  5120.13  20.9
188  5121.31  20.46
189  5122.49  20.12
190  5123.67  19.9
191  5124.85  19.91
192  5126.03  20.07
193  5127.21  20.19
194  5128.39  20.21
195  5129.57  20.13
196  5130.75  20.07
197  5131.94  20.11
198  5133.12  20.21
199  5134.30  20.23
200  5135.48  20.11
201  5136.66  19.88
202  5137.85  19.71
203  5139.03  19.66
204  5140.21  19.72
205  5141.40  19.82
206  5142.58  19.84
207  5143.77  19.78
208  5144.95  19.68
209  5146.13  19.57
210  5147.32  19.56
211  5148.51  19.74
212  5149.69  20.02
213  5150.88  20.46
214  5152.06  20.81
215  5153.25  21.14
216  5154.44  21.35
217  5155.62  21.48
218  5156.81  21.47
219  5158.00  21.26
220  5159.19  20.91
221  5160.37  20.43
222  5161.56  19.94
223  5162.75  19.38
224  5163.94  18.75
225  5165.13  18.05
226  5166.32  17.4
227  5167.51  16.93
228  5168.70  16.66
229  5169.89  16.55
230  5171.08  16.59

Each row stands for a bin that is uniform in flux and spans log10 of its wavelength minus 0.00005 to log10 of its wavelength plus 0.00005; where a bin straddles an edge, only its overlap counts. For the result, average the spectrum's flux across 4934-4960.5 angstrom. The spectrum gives 20.5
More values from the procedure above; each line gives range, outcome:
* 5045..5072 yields 20.4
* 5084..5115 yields 20.4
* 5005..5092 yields 19.9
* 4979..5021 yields 19.7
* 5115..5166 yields 20.2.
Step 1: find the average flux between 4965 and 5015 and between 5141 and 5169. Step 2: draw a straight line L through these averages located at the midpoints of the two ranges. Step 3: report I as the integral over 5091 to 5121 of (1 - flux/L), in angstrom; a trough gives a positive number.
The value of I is -0.9 angstrom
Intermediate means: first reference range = 20.1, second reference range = 19.8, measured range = 20.5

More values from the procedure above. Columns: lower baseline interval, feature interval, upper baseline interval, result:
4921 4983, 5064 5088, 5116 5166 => 0.2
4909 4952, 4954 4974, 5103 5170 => -0.3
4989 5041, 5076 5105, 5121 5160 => -0.4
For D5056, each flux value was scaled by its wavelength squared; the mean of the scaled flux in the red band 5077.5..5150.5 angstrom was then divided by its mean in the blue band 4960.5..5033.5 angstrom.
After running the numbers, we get 1.1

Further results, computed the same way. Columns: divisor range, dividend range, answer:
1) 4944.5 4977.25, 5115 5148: 1.04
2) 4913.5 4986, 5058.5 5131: 1.05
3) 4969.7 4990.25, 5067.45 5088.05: 1.04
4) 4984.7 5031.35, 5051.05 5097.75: 1.06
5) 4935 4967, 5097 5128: 1.05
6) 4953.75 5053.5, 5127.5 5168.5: 1.05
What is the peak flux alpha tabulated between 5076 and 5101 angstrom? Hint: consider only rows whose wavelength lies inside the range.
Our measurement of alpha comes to 21.13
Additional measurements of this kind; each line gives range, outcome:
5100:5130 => 21.23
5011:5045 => 20.47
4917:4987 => 21.43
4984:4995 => 20.39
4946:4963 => 21.18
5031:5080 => 20.67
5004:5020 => 19.96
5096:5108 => 20.58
